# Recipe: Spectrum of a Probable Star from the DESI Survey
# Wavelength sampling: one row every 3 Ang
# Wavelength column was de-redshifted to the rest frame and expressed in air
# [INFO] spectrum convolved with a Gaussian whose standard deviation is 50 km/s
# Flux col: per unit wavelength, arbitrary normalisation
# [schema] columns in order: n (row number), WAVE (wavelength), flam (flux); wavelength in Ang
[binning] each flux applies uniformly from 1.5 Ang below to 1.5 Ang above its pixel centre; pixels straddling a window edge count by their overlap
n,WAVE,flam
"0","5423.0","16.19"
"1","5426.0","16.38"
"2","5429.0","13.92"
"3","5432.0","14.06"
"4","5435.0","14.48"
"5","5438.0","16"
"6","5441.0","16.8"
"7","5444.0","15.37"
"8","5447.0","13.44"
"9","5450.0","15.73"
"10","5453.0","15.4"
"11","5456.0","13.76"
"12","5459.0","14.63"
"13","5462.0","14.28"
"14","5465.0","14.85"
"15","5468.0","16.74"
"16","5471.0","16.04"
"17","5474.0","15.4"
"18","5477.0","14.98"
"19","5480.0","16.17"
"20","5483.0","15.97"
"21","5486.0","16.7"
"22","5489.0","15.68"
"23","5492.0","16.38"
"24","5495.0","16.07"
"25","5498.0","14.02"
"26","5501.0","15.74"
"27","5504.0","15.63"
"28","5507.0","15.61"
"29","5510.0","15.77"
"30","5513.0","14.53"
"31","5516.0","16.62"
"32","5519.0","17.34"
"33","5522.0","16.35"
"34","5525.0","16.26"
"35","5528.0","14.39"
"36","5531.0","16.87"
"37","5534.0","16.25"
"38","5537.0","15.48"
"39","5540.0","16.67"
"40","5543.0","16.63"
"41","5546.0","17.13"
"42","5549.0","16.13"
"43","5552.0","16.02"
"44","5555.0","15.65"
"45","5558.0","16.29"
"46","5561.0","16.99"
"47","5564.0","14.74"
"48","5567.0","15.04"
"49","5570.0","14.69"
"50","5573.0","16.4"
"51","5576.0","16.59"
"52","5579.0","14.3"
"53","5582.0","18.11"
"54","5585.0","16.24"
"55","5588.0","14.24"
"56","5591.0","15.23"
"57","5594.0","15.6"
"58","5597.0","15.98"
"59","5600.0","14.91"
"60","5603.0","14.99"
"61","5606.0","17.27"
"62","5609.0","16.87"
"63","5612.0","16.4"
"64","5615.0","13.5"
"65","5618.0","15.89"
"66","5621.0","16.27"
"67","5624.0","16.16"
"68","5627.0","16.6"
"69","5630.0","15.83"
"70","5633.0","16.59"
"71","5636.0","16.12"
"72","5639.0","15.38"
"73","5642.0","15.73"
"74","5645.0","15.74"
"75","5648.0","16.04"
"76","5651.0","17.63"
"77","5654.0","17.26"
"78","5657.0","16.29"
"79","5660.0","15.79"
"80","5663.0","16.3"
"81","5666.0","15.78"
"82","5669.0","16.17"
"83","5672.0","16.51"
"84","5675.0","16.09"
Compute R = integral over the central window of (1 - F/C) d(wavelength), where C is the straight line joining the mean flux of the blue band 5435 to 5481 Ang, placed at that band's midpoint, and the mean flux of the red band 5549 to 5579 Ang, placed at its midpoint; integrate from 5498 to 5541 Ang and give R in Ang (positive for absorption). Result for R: -0.9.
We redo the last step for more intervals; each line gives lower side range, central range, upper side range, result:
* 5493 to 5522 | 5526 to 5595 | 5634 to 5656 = 0.2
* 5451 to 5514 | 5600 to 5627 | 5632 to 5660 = 0.4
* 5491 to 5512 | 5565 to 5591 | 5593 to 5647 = 0.2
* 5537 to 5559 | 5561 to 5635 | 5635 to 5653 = 1.9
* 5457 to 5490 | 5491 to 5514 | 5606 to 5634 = 0.3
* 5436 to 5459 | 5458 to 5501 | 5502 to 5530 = -0.3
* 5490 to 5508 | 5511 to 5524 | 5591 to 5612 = -0.5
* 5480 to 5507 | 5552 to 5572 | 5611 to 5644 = 0.3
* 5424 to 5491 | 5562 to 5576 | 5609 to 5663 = 0.3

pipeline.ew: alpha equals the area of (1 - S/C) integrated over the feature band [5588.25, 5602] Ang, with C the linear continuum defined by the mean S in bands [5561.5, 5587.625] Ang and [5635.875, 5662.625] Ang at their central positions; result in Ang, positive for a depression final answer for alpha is 0.5 Ang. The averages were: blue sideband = 15.7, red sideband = 16.2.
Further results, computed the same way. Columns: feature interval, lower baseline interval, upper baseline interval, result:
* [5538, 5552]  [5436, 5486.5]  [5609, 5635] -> -0.8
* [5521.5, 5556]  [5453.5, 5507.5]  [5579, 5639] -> -1.1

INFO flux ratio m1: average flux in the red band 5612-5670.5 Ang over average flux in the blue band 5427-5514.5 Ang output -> 1.05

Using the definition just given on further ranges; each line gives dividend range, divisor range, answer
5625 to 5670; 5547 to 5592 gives 1.03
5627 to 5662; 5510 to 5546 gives 1.01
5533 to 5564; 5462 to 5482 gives 1.04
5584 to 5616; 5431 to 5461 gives 1.04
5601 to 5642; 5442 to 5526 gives 1.03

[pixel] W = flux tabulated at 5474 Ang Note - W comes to 15.4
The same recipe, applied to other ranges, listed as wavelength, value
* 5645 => 15.74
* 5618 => 15.89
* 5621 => 16.27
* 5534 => 16.25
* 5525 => 16.26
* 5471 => 16.04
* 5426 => 16.38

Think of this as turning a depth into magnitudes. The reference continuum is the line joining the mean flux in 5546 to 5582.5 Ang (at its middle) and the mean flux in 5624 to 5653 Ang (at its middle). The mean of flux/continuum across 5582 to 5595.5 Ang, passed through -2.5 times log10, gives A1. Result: 0.02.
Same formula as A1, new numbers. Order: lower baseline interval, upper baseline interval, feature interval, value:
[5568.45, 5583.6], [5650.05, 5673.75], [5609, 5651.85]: 0.02 mag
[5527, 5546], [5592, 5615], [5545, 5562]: -0.02 mag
